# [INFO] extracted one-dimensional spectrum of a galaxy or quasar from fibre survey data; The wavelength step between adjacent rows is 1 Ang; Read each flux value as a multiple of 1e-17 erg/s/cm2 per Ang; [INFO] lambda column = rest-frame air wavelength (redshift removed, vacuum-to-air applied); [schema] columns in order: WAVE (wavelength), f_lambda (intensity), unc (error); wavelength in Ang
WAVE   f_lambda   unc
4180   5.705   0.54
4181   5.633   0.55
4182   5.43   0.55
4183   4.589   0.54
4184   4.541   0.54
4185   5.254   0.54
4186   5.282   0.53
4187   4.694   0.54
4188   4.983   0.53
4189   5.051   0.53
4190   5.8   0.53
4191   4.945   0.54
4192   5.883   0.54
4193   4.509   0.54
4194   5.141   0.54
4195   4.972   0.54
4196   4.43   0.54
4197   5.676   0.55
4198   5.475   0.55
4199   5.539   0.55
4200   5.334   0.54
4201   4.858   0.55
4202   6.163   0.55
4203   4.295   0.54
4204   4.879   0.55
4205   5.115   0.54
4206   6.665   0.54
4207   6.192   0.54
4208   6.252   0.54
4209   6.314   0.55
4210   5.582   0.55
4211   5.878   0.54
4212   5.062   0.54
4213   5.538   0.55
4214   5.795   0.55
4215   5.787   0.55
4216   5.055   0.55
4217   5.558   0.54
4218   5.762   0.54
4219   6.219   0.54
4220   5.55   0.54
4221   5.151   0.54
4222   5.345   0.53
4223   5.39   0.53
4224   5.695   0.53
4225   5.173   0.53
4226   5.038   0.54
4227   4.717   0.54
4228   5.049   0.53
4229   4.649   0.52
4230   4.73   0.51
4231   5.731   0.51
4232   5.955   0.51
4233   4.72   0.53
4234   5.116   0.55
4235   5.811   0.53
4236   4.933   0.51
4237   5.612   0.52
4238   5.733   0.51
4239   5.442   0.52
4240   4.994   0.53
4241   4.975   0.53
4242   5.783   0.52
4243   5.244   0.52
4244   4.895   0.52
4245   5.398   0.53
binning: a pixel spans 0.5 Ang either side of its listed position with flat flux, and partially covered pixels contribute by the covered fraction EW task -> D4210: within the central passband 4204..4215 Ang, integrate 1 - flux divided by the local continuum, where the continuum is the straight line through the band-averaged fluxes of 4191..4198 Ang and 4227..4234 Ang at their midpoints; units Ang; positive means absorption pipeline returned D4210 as -1.5 Ang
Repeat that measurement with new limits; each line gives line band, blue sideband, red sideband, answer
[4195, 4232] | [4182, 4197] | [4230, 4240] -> -1.49 Ang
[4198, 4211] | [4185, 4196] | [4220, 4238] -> -1.14 Ang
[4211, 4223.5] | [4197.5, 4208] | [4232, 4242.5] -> -0.24 Ang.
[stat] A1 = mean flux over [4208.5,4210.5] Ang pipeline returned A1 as 5.95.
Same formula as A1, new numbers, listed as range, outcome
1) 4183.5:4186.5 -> 5.03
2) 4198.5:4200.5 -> 5.44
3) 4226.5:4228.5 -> 4.88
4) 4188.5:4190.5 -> 5.43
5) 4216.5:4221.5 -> 5.65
